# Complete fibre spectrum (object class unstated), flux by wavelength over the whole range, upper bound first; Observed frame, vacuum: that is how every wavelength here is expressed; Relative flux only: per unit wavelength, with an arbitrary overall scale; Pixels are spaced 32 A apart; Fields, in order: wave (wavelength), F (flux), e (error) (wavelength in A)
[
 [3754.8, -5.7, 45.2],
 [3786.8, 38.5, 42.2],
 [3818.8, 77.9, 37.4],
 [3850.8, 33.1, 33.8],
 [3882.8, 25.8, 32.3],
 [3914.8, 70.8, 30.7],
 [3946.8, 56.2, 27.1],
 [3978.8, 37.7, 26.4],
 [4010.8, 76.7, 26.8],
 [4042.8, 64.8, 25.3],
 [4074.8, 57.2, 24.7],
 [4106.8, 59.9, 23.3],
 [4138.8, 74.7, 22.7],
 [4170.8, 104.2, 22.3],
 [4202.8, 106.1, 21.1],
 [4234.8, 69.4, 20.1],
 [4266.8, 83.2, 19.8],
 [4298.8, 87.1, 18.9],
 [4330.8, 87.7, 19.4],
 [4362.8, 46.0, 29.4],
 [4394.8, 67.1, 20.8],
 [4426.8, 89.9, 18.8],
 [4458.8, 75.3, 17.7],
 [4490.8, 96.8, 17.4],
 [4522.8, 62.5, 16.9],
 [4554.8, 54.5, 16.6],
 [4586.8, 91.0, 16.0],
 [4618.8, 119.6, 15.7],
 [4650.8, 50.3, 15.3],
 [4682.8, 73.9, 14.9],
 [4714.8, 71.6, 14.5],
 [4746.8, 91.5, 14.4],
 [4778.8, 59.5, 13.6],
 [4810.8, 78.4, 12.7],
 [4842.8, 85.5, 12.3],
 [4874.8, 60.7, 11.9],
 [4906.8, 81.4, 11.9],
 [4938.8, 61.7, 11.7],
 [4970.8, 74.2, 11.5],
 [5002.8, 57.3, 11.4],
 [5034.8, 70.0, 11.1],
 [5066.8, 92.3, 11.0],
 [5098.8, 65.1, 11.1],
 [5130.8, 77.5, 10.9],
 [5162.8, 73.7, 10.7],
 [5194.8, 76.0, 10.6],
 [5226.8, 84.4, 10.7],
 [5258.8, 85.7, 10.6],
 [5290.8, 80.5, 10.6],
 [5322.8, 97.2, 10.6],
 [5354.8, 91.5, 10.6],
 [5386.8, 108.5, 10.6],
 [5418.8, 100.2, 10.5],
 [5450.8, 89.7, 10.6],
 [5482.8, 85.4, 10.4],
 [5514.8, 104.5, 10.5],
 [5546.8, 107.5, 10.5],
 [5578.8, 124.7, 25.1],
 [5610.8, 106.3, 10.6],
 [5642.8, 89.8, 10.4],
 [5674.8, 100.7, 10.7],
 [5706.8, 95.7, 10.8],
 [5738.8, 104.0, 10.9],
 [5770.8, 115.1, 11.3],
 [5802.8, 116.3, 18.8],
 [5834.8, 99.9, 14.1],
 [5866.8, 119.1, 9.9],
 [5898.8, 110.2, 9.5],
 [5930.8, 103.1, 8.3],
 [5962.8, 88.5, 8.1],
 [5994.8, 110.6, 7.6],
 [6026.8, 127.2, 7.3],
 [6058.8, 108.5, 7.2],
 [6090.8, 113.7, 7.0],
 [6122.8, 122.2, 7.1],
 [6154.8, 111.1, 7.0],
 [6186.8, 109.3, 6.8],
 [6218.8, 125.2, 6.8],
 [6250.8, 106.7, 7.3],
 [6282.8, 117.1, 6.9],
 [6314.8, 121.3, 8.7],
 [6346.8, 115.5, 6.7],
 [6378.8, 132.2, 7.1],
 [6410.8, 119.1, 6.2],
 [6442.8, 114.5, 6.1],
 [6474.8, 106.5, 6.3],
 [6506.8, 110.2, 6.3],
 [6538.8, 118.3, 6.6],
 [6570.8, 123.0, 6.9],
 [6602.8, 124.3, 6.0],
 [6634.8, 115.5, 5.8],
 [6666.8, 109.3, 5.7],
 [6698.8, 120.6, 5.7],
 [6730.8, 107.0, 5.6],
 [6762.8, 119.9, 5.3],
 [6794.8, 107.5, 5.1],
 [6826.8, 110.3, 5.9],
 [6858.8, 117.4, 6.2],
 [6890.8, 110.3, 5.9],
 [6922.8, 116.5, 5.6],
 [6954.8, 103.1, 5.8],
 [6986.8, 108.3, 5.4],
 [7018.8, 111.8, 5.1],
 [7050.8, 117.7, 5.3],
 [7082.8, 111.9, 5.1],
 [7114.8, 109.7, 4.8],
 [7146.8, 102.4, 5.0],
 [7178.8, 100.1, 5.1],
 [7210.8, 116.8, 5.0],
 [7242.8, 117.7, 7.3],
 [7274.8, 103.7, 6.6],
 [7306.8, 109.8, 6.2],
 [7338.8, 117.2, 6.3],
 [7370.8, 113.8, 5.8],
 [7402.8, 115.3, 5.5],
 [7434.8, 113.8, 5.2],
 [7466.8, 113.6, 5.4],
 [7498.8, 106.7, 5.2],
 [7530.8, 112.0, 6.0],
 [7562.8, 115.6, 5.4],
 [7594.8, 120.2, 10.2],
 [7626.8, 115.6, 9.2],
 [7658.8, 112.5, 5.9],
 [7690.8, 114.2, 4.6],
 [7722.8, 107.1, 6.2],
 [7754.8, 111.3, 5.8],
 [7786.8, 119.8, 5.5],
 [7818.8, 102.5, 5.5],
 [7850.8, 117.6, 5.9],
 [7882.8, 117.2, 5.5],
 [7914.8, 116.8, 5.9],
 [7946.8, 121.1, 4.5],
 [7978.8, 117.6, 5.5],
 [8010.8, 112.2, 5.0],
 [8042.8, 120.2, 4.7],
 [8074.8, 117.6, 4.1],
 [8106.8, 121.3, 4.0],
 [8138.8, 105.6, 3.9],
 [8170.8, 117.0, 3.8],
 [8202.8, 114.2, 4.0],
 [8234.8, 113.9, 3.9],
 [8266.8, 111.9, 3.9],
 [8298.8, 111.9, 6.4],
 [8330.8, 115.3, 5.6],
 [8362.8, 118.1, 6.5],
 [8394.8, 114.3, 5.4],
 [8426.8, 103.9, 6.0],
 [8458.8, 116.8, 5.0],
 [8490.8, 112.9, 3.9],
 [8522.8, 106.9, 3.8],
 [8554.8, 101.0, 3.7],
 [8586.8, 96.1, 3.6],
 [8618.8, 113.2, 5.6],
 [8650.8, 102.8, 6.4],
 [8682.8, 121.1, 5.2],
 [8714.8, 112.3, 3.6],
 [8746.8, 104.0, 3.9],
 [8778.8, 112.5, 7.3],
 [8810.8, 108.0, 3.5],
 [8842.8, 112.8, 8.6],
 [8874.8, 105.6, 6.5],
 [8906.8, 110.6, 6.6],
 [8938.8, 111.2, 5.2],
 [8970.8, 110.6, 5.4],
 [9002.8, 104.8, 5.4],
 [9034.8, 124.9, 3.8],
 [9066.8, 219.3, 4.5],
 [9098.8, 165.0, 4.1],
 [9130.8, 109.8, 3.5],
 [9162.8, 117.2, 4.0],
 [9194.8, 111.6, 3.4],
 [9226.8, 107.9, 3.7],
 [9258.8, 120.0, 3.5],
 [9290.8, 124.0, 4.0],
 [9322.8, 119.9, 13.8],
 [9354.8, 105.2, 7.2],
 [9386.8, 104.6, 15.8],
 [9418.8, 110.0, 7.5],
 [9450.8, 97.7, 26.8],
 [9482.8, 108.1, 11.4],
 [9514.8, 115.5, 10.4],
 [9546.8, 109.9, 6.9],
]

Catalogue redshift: 0.38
